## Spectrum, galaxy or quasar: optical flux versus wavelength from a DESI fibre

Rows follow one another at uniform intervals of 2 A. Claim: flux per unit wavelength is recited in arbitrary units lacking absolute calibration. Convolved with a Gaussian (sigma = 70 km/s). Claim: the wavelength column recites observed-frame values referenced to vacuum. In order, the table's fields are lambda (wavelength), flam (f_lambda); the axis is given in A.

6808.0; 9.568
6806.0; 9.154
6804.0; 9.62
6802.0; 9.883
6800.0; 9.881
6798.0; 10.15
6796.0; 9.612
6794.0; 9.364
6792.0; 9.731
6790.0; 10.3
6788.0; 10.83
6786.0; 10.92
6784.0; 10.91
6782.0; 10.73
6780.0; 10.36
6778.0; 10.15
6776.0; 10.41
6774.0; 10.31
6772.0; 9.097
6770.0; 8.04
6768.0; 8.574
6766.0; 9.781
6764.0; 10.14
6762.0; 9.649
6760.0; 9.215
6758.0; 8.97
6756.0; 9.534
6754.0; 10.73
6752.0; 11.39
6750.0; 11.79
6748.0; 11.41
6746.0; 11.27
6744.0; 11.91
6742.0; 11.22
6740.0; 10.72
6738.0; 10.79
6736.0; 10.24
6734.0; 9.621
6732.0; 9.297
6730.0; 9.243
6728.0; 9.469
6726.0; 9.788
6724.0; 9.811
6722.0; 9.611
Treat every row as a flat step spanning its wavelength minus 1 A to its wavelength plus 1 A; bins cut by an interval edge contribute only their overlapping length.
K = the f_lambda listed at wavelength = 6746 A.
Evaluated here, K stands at 11.27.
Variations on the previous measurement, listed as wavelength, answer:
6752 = 11.39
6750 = 11.79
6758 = 8.97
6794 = 9.364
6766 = 9.781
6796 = 9.612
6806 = 9.154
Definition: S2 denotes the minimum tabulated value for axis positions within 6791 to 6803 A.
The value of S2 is 9.364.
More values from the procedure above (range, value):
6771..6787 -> 9.097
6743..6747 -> 11.27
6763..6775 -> 8.04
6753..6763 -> 8.97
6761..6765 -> 9.649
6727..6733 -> 9.243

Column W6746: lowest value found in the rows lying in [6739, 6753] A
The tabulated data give 10.72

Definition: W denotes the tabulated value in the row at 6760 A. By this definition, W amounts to 9.215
